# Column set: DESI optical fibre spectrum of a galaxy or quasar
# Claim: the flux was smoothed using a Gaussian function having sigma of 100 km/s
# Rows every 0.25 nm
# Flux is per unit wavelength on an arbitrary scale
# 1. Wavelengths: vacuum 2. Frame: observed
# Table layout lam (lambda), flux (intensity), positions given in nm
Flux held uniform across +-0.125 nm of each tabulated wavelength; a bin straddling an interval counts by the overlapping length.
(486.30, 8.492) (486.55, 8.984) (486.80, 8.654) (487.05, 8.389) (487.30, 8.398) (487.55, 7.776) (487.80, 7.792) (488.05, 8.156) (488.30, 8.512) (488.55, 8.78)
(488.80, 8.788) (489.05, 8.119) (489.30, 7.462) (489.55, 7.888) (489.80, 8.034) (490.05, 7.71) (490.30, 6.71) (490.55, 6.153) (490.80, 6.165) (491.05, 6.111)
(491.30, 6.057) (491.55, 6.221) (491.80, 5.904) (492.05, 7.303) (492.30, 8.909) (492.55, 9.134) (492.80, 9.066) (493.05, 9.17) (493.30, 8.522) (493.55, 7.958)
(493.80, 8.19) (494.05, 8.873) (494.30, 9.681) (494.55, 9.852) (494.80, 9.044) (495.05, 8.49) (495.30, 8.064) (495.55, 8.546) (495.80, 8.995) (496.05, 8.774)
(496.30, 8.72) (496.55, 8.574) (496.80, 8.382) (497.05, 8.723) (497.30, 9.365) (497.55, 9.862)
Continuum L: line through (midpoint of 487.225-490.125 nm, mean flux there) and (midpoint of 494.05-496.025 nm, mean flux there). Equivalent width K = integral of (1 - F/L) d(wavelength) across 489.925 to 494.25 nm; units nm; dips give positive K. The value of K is 0.50 nm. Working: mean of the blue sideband 8.12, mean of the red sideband 8.94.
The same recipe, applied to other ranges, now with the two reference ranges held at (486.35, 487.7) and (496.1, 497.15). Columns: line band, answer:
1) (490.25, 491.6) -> 0.36 nm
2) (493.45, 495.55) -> -0.05 nm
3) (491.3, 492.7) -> 0.19 nm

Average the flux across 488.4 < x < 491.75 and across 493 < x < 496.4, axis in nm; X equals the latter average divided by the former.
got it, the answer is 1.21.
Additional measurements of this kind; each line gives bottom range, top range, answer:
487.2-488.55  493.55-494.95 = 1.10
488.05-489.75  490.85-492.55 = 0.84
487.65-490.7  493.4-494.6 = 1.13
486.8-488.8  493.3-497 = 1.05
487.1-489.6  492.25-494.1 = 1.07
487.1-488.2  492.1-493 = 1.10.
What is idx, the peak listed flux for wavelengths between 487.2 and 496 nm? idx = 9.852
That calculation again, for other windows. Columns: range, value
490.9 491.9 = 6.221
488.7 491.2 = 8.788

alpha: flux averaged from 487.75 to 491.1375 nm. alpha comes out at 7.61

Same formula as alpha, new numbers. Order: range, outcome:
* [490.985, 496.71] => 8.29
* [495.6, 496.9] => 8.69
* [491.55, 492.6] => 7.53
